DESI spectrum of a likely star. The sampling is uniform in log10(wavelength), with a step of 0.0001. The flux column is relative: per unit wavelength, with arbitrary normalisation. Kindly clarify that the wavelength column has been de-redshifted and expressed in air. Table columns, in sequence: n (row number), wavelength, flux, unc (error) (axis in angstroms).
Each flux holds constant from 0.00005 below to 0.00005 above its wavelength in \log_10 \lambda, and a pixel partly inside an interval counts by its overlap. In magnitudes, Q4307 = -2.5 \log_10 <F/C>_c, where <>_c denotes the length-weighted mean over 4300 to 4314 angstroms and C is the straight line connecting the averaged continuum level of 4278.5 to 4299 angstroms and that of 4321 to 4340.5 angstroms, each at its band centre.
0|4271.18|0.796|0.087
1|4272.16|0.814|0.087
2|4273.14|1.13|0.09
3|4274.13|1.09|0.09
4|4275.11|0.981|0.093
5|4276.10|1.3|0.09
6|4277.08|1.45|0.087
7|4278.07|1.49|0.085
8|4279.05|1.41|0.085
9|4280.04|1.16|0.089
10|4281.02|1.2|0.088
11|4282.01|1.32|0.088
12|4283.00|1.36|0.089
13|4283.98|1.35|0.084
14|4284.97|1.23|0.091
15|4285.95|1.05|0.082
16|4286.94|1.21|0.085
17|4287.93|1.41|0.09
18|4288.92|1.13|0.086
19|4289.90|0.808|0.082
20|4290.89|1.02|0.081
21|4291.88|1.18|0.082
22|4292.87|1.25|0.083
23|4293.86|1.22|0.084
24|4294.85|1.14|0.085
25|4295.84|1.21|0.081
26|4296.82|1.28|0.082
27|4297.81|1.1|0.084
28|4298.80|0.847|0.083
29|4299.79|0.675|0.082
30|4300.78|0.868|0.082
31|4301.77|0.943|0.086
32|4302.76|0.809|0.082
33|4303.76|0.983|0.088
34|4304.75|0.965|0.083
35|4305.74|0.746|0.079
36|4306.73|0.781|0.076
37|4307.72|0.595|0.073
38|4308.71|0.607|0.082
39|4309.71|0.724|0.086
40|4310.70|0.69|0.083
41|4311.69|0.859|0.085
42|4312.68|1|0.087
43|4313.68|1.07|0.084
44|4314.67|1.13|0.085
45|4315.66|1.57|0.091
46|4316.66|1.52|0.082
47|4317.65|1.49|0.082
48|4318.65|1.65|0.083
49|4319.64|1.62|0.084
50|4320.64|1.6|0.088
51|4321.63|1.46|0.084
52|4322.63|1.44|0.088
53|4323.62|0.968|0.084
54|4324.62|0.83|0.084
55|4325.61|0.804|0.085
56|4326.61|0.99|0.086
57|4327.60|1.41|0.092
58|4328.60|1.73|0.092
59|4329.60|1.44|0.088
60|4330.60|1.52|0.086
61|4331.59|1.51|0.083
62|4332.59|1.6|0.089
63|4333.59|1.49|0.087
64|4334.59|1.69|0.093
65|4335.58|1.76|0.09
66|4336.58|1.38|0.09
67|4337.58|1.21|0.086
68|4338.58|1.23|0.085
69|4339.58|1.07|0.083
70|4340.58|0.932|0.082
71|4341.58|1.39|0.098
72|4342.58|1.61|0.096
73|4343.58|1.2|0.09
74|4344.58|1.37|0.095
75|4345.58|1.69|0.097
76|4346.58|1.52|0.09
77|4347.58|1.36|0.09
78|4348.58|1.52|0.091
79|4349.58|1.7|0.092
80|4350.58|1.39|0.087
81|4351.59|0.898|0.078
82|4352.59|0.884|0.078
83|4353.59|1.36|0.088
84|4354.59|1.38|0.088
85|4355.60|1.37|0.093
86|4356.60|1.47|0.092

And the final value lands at 0.46 mag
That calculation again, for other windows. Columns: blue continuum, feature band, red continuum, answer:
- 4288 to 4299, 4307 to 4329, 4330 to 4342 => 0.11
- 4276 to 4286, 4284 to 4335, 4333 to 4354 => 0.16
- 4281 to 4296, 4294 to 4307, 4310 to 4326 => 0.25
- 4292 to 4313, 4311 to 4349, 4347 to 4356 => -0.19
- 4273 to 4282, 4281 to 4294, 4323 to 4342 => 0.06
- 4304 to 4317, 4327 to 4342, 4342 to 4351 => -0.10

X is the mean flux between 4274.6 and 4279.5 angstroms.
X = 1.33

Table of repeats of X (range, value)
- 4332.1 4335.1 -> 1.6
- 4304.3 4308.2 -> 0.771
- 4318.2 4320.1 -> 1.64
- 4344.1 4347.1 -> 1.53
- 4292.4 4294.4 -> 1.23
